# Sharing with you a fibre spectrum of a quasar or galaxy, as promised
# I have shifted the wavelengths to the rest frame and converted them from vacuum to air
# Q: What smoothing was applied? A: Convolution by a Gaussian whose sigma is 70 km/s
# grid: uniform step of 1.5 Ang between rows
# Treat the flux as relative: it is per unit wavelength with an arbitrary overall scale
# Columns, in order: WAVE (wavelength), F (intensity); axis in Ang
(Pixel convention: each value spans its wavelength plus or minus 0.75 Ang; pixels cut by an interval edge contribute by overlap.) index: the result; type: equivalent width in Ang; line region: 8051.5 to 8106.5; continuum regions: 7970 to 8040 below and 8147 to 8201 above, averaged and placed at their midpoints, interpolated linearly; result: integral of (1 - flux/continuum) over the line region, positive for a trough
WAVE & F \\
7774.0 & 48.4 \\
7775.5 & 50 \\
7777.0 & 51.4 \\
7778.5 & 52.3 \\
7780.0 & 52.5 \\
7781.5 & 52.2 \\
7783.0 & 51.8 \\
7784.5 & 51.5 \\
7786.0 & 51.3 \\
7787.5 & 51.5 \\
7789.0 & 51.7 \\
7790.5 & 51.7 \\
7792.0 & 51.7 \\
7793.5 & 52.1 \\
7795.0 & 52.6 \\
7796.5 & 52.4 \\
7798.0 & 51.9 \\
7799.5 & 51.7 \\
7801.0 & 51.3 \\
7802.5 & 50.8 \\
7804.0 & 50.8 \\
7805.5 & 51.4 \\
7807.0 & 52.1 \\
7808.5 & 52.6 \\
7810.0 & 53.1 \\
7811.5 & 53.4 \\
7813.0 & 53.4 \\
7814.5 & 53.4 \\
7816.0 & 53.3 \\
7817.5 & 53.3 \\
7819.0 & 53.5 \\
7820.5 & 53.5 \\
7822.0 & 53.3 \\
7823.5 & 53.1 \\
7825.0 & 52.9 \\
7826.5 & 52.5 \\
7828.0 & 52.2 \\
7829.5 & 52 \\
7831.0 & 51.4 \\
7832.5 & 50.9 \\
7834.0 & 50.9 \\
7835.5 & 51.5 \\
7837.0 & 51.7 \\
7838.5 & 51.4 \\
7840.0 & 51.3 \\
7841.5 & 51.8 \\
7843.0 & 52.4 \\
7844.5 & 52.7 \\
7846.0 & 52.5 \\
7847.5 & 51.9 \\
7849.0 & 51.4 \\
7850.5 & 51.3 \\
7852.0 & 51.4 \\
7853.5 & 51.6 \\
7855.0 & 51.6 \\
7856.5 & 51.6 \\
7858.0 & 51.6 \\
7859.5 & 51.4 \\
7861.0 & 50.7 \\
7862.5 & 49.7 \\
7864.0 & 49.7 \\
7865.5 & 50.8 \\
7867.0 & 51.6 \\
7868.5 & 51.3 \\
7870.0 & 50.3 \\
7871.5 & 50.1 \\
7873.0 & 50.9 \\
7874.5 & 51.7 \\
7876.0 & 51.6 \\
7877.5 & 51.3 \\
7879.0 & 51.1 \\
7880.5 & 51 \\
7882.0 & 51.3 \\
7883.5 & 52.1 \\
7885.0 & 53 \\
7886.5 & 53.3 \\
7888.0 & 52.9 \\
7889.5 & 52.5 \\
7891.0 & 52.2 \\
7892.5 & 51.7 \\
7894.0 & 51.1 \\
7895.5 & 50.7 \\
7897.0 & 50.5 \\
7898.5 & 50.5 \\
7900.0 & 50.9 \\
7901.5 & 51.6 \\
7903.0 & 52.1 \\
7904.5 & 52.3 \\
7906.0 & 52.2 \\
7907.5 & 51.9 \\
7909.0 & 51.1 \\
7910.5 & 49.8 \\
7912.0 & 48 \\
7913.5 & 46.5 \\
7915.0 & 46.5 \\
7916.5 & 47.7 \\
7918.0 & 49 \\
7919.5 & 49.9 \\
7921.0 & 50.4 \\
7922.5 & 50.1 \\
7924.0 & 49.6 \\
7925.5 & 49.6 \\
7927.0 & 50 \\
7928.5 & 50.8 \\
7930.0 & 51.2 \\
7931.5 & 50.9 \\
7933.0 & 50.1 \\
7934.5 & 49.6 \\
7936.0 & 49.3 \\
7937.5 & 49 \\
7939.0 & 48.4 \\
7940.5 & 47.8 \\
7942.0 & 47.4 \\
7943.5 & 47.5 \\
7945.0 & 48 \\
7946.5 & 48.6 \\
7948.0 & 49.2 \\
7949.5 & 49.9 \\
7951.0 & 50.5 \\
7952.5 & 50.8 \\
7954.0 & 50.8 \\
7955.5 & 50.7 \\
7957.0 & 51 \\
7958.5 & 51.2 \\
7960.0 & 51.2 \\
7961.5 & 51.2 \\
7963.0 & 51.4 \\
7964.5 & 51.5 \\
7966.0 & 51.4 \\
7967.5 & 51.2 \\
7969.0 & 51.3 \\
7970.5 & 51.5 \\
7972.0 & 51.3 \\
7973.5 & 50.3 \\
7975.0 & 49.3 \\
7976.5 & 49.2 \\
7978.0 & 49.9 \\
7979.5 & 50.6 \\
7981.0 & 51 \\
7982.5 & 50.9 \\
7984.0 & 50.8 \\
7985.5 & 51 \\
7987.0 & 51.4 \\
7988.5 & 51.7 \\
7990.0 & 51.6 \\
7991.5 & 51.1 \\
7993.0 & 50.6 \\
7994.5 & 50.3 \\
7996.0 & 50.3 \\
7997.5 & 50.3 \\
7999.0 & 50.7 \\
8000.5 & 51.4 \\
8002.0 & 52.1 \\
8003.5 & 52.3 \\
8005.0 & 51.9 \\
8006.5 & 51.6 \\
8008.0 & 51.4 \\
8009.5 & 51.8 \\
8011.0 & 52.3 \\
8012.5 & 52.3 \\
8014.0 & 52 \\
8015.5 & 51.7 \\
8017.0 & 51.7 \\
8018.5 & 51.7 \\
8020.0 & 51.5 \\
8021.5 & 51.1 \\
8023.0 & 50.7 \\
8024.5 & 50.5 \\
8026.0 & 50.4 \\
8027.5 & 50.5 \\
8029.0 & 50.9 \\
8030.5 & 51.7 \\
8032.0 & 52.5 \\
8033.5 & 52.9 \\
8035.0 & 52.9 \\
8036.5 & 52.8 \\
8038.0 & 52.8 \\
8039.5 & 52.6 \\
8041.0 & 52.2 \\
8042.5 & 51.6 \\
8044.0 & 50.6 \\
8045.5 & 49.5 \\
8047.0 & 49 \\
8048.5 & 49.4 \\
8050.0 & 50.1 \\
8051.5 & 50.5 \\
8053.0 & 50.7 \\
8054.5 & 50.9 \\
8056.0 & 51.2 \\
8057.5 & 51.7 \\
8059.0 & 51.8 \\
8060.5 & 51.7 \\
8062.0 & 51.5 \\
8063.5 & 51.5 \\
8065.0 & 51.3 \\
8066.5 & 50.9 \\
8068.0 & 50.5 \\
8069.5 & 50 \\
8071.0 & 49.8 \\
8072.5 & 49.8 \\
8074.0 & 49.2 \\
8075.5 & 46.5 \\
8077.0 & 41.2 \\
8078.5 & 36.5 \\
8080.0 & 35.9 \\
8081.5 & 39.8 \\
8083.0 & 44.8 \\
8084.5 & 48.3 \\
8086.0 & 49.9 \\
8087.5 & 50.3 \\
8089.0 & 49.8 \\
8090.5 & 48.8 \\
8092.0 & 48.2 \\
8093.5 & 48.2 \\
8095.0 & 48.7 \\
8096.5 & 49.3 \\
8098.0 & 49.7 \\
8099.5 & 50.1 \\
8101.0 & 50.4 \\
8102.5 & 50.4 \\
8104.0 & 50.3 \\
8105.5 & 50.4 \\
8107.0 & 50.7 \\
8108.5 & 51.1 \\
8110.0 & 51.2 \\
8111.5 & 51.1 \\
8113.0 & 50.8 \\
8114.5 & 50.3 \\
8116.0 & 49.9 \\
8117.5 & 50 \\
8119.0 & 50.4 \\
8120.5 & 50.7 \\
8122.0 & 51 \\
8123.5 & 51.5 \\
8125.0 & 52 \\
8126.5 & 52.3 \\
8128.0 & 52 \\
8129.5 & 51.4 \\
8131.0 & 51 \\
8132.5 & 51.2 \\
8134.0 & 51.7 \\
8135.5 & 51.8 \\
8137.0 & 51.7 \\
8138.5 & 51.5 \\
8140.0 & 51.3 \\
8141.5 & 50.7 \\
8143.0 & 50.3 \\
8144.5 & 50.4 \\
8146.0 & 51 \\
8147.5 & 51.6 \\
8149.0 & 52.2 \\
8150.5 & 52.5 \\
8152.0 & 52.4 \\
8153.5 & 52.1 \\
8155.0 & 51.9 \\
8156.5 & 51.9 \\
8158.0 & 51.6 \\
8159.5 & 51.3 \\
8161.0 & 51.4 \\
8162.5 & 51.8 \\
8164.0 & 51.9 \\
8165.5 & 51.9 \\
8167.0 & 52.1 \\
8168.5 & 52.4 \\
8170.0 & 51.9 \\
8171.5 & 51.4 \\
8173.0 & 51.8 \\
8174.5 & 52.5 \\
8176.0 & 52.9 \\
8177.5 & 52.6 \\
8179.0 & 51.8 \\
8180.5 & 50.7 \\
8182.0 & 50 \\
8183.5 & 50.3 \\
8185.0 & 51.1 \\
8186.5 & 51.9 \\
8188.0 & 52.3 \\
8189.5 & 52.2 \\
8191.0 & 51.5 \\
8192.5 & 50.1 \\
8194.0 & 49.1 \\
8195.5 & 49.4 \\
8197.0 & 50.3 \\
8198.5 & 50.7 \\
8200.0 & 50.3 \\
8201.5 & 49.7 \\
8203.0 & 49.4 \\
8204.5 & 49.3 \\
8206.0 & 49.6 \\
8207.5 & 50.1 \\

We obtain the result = 2.93 Ang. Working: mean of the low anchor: 51.3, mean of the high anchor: 51.5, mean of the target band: 48.6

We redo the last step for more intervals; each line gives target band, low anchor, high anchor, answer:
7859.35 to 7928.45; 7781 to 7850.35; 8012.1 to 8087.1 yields 0.8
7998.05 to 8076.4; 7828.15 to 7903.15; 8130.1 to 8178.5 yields 0.7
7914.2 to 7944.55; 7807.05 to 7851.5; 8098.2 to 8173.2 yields 1.6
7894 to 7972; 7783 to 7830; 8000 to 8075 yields 2.5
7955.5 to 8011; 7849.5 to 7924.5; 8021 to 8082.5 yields -1.0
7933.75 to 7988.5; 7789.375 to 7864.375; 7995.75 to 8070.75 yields 1.4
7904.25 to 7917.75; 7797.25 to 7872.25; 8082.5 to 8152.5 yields 0.5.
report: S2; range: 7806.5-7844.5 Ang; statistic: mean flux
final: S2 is 52.4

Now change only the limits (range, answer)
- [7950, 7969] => 51.1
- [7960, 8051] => 51.2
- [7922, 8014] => 50.5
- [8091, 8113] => 50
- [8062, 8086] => 46.7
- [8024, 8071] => 51.2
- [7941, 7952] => 48.8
